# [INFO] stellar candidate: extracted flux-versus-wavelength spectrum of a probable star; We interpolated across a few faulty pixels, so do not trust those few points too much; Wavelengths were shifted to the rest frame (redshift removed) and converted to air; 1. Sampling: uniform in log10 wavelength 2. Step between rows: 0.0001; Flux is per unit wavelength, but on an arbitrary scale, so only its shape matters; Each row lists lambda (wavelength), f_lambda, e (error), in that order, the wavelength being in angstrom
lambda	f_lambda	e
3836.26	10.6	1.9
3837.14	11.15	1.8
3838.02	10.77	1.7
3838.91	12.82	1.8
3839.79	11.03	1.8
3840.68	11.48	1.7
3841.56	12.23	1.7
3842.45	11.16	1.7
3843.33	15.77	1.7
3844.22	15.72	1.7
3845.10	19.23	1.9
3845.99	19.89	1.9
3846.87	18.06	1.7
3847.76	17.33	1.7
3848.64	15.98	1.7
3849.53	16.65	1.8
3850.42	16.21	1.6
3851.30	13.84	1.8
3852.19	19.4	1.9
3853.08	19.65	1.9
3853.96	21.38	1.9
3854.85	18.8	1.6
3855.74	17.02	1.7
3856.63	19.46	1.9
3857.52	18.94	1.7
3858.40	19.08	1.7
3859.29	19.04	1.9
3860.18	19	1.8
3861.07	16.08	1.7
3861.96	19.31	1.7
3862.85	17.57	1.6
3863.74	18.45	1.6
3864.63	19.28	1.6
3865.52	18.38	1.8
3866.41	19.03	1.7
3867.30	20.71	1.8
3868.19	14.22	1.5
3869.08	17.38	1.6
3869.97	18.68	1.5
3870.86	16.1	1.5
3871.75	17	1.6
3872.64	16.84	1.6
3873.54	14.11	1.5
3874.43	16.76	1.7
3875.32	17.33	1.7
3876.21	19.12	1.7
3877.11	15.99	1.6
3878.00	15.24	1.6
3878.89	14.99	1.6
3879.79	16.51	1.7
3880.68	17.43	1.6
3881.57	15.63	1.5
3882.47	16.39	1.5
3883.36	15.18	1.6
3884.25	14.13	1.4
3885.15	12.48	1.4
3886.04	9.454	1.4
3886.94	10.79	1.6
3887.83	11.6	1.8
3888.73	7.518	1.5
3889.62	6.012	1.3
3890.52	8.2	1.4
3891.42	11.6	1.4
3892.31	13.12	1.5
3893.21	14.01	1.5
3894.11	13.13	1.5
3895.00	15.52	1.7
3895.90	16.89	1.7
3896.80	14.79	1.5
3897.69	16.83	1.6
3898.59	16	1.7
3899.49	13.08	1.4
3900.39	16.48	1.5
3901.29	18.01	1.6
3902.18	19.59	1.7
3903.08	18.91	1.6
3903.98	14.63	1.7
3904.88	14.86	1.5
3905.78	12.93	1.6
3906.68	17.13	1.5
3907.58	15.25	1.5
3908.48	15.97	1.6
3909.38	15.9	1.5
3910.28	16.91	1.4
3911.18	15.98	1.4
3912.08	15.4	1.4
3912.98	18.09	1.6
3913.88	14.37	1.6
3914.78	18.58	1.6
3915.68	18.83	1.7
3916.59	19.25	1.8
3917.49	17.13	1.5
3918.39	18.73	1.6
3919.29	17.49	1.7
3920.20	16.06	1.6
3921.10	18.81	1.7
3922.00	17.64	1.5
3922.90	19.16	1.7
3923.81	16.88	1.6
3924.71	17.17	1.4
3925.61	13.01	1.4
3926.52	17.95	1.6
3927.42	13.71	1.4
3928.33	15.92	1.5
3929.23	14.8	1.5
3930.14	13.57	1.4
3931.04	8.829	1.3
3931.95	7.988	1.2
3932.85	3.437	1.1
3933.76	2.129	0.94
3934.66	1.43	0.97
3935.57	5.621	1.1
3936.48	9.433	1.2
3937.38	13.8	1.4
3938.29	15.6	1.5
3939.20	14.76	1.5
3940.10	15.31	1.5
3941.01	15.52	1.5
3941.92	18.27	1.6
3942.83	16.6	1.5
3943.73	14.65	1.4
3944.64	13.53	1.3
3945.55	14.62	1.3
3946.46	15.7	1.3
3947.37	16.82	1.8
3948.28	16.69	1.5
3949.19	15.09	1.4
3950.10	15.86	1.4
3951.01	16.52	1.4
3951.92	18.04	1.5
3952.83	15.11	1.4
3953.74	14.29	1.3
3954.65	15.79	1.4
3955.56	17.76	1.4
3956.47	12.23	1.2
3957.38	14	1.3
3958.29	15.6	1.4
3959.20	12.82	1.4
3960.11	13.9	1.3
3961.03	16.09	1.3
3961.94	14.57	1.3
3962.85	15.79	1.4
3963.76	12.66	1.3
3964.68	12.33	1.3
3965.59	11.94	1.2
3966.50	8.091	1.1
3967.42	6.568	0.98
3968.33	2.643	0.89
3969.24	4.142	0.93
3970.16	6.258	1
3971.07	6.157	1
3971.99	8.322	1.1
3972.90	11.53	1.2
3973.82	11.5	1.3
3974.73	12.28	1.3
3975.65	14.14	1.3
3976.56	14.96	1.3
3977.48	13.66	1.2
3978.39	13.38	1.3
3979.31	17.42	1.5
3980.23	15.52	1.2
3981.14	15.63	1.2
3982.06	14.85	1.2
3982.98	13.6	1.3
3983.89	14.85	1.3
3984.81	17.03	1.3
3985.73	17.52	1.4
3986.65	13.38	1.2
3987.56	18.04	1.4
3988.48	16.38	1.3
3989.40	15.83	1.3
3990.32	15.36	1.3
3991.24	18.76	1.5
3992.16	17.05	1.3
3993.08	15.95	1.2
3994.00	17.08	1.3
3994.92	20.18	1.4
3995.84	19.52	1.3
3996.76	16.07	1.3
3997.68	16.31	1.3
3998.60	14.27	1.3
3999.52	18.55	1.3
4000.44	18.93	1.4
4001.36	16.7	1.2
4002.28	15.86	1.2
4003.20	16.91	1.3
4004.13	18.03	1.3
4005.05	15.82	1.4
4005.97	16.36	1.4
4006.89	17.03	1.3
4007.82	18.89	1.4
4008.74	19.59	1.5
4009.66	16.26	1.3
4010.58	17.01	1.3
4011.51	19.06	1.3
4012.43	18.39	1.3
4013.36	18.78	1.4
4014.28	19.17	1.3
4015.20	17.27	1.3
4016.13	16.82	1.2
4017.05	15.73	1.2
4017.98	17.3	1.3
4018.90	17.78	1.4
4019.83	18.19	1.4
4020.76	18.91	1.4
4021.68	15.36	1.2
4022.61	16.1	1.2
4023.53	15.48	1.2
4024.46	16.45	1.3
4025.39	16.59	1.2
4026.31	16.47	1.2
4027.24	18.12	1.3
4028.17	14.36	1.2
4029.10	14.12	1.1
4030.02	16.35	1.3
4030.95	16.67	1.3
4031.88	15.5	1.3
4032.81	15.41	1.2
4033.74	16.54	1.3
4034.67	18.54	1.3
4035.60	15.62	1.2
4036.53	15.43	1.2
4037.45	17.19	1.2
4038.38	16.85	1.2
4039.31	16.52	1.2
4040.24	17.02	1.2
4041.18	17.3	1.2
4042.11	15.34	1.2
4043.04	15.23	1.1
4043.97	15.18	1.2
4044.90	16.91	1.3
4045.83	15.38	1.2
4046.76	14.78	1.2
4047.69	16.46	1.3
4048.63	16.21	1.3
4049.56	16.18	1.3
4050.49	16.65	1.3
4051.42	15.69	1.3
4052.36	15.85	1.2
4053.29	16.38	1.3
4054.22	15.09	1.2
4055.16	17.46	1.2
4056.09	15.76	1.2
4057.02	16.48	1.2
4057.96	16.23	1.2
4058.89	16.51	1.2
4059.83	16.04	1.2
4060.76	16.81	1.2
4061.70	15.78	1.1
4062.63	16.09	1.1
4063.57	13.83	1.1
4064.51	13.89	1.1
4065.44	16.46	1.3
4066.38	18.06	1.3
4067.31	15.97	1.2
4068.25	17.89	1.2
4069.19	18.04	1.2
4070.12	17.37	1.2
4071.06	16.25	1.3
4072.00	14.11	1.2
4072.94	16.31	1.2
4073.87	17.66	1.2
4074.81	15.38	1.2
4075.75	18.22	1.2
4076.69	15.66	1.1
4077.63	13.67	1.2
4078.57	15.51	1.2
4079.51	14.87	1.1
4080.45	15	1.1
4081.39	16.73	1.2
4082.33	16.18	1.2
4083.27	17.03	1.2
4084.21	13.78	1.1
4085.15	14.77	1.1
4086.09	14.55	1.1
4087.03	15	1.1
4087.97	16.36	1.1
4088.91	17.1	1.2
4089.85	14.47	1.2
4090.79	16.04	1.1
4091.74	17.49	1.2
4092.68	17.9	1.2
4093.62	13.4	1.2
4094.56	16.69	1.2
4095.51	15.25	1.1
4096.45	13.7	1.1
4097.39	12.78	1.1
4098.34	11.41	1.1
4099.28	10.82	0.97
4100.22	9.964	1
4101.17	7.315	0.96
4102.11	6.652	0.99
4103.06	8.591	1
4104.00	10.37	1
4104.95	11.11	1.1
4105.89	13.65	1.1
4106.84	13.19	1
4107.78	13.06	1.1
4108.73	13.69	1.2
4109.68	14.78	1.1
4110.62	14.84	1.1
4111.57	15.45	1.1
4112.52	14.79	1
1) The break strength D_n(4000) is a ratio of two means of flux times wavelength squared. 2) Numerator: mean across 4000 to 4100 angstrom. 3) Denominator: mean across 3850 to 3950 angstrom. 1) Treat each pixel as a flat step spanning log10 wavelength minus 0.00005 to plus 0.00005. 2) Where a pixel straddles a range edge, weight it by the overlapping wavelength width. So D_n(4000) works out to 1.13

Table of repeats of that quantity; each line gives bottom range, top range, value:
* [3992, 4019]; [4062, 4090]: 0.94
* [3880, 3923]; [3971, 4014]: 1.10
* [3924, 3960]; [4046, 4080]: 1.25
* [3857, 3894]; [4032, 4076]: 1.14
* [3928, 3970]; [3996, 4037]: 1.38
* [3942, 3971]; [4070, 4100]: 1.22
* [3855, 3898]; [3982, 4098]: 1.13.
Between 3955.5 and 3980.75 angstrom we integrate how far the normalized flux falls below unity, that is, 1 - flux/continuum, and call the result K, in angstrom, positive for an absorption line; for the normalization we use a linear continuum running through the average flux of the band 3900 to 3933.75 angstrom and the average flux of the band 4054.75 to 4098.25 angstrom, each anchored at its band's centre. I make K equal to 6.1 angstrom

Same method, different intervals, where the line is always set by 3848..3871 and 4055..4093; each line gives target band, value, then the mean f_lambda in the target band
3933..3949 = 4.13 angstrom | 12.8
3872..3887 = 2.15 angstrom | 15.3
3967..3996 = 5.51 angstrom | 13.7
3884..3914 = 5.78 angstrom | 14.3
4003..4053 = -0.59 angstrom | 16.7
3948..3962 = 1.55 angstrom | 15.3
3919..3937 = 5.10 angstrom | 12.5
